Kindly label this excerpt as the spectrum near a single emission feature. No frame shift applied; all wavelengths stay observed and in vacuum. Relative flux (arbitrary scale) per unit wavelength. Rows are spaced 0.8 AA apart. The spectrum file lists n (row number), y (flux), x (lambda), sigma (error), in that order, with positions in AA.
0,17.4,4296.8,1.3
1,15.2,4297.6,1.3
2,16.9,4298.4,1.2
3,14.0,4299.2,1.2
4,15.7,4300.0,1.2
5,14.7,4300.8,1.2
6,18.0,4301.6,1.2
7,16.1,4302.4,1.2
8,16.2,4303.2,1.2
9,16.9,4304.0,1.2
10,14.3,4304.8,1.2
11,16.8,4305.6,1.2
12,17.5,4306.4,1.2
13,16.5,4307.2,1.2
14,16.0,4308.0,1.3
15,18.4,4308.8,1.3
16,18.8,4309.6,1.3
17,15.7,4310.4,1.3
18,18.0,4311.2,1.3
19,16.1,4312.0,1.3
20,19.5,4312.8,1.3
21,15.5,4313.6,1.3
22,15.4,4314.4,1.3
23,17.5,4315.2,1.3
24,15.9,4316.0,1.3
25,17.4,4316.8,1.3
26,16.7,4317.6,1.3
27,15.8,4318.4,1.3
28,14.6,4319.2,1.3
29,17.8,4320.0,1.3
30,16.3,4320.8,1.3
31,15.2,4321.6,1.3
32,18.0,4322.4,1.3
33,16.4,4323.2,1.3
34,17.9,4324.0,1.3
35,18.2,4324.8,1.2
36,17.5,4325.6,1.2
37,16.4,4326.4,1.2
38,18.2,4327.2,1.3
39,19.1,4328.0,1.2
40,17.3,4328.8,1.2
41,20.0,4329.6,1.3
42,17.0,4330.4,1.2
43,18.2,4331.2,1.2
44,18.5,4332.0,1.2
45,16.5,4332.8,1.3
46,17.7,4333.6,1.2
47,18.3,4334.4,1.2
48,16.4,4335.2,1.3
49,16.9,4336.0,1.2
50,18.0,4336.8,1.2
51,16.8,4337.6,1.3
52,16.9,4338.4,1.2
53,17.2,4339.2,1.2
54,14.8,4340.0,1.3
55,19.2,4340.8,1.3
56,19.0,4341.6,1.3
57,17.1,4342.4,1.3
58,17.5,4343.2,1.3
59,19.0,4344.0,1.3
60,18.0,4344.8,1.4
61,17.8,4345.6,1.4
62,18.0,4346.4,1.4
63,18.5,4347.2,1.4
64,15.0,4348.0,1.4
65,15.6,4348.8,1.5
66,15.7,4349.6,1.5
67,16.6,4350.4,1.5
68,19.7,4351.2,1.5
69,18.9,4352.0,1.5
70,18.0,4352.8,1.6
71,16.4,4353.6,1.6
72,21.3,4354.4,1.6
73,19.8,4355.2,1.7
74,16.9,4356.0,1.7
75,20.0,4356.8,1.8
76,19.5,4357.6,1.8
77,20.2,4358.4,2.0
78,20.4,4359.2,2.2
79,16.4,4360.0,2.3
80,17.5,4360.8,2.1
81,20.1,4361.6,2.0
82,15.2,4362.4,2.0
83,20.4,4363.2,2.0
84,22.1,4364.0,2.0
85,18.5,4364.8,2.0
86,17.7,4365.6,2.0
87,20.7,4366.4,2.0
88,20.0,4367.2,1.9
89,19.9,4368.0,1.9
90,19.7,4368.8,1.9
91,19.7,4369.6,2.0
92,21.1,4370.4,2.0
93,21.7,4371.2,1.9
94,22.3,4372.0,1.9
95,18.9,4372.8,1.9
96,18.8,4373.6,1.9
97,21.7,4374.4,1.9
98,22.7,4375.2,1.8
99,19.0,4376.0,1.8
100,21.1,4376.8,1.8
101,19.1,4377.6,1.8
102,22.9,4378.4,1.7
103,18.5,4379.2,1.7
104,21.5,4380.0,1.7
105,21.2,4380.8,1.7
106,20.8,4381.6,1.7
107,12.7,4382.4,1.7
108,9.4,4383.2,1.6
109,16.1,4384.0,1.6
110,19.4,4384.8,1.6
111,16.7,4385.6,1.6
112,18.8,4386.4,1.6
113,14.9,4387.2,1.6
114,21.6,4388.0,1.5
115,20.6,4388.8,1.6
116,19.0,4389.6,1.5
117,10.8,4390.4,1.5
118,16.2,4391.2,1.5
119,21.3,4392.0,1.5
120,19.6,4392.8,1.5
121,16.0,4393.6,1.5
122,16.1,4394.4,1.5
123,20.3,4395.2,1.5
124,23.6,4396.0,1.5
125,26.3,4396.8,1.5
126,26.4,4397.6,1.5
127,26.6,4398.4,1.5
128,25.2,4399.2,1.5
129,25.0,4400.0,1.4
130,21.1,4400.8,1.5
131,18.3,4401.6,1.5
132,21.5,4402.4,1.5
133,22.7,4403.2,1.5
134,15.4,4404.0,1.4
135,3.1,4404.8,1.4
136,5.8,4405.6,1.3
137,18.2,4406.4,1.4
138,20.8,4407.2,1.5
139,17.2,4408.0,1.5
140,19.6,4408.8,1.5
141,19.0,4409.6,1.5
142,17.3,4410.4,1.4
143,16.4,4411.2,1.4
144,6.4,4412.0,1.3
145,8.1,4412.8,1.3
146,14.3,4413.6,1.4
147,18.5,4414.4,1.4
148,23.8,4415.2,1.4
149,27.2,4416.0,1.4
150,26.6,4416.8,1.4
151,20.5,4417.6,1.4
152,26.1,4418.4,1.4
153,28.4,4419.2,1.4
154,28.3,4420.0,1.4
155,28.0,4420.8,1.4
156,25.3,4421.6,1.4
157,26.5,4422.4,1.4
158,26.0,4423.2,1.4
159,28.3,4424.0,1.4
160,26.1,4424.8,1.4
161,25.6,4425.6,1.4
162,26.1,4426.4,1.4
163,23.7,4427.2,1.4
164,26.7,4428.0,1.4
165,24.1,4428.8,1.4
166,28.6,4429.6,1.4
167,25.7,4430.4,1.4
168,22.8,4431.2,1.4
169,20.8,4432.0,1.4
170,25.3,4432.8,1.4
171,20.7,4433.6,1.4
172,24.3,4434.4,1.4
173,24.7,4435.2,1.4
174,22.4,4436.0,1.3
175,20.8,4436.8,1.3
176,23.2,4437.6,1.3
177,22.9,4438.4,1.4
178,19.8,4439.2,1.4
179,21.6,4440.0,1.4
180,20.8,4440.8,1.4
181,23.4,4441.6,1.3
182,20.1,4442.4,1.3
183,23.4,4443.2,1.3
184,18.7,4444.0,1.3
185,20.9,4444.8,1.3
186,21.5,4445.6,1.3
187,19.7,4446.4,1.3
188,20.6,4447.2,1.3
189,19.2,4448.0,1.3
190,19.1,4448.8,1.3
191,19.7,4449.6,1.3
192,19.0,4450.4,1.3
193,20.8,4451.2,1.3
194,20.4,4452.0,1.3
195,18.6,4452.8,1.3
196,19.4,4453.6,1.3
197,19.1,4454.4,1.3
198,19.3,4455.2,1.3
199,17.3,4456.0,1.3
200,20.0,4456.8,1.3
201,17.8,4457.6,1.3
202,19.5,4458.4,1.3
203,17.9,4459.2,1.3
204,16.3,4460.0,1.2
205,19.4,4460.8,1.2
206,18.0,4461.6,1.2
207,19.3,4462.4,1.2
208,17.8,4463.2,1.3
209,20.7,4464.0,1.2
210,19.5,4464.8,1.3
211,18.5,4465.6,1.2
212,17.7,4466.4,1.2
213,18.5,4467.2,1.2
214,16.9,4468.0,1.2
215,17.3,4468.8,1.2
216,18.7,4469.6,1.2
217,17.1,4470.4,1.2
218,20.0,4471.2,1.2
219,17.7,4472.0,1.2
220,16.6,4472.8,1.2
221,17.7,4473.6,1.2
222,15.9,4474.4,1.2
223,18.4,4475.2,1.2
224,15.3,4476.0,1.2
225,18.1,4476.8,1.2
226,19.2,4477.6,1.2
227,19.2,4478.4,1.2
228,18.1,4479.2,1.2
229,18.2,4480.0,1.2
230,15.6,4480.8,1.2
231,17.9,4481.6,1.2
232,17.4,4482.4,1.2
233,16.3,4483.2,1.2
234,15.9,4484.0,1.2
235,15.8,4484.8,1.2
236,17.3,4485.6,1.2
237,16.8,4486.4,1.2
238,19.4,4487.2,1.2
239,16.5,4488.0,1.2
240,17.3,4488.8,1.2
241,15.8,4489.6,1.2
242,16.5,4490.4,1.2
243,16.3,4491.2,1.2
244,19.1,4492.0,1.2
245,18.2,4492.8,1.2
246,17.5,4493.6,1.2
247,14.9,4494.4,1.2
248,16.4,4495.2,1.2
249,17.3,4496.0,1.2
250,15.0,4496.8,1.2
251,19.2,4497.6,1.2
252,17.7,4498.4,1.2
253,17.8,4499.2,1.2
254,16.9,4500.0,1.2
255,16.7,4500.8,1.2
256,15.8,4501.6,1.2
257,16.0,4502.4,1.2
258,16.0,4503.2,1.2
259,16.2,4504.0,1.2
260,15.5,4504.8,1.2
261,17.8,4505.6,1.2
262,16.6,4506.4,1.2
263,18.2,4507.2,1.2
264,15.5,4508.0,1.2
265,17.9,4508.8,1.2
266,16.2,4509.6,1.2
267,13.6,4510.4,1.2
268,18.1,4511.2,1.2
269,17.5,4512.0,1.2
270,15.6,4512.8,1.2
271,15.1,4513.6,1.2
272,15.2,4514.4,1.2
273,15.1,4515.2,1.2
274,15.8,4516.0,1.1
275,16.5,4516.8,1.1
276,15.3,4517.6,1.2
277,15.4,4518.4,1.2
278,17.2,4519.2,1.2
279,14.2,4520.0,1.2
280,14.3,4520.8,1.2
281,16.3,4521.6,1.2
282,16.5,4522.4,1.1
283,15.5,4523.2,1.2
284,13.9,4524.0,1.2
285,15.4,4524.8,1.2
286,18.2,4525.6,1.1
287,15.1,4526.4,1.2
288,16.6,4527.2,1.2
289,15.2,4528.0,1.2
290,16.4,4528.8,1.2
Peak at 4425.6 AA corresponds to C IV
